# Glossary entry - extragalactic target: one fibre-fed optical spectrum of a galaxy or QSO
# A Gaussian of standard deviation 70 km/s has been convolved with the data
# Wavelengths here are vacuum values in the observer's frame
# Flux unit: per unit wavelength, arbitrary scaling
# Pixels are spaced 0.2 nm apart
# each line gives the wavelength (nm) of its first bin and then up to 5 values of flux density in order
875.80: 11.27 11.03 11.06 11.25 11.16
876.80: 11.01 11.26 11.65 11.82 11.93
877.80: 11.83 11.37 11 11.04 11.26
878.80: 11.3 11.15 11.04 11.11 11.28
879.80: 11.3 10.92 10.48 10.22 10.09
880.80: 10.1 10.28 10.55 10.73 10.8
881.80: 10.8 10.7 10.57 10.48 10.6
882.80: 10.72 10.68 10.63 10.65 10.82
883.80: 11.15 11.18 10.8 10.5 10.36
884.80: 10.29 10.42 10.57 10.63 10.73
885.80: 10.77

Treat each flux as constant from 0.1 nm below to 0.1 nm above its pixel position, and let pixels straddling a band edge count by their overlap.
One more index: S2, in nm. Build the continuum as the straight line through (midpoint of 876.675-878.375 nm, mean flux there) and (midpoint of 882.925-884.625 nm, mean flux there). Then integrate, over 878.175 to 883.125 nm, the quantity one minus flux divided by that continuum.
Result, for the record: 0.16 nm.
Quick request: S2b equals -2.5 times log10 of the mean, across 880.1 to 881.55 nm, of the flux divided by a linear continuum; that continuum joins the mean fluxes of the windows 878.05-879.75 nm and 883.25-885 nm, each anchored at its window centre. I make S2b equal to 0.06 mag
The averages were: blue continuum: 11.2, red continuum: 10.7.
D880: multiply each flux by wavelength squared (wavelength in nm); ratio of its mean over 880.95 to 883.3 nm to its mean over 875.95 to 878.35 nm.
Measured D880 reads 0.95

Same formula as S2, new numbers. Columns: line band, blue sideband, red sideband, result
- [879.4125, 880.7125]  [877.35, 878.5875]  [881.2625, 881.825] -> 0.04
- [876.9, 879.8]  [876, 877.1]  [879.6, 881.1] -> -0.13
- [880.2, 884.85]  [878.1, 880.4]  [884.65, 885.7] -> 0.07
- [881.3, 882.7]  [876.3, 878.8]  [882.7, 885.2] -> 0.03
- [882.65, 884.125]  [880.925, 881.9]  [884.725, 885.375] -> -0.04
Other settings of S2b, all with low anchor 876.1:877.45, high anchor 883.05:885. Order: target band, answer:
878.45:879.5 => -0.01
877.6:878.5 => -0.02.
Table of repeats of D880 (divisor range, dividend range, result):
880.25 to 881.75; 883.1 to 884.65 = 1.04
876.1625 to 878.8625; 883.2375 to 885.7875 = 0.95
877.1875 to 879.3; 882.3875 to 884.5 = 0.96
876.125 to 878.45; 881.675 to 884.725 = 0.95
